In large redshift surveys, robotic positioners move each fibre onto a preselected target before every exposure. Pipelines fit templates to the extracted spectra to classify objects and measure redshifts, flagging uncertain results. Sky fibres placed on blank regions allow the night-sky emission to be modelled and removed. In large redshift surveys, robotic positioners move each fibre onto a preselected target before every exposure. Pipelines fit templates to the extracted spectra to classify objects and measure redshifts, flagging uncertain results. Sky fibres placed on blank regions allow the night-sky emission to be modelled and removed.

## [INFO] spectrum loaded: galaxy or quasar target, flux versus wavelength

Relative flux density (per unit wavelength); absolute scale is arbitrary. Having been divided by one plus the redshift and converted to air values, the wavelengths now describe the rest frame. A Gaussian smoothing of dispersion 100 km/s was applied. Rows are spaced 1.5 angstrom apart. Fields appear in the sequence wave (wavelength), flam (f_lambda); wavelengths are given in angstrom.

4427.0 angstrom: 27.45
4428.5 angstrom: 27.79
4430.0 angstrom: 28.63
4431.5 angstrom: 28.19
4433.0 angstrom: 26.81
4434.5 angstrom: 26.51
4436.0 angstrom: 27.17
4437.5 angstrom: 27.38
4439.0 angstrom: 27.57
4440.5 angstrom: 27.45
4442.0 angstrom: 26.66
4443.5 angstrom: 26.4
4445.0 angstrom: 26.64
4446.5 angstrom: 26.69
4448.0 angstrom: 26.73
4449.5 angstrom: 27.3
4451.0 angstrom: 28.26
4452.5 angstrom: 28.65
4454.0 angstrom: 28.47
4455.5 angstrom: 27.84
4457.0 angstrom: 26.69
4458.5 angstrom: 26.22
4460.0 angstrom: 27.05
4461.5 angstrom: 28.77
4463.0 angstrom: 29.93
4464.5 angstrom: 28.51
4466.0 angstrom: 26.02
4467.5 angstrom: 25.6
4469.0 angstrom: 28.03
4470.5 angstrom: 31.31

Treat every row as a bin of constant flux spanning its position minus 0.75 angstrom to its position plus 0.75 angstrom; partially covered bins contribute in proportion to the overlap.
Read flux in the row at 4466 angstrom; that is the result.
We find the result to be 26.02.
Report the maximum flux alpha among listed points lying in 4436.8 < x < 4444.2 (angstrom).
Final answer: 27.57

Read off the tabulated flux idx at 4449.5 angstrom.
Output 27.3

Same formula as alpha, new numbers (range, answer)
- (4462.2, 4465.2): 29.93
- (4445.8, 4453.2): 28.65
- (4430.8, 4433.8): 28.19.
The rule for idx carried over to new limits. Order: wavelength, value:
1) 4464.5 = 28.51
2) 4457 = 26.69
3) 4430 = 28.63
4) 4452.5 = 28.65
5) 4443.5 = 26.4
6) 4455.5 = 27.84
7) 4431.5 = 28.19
